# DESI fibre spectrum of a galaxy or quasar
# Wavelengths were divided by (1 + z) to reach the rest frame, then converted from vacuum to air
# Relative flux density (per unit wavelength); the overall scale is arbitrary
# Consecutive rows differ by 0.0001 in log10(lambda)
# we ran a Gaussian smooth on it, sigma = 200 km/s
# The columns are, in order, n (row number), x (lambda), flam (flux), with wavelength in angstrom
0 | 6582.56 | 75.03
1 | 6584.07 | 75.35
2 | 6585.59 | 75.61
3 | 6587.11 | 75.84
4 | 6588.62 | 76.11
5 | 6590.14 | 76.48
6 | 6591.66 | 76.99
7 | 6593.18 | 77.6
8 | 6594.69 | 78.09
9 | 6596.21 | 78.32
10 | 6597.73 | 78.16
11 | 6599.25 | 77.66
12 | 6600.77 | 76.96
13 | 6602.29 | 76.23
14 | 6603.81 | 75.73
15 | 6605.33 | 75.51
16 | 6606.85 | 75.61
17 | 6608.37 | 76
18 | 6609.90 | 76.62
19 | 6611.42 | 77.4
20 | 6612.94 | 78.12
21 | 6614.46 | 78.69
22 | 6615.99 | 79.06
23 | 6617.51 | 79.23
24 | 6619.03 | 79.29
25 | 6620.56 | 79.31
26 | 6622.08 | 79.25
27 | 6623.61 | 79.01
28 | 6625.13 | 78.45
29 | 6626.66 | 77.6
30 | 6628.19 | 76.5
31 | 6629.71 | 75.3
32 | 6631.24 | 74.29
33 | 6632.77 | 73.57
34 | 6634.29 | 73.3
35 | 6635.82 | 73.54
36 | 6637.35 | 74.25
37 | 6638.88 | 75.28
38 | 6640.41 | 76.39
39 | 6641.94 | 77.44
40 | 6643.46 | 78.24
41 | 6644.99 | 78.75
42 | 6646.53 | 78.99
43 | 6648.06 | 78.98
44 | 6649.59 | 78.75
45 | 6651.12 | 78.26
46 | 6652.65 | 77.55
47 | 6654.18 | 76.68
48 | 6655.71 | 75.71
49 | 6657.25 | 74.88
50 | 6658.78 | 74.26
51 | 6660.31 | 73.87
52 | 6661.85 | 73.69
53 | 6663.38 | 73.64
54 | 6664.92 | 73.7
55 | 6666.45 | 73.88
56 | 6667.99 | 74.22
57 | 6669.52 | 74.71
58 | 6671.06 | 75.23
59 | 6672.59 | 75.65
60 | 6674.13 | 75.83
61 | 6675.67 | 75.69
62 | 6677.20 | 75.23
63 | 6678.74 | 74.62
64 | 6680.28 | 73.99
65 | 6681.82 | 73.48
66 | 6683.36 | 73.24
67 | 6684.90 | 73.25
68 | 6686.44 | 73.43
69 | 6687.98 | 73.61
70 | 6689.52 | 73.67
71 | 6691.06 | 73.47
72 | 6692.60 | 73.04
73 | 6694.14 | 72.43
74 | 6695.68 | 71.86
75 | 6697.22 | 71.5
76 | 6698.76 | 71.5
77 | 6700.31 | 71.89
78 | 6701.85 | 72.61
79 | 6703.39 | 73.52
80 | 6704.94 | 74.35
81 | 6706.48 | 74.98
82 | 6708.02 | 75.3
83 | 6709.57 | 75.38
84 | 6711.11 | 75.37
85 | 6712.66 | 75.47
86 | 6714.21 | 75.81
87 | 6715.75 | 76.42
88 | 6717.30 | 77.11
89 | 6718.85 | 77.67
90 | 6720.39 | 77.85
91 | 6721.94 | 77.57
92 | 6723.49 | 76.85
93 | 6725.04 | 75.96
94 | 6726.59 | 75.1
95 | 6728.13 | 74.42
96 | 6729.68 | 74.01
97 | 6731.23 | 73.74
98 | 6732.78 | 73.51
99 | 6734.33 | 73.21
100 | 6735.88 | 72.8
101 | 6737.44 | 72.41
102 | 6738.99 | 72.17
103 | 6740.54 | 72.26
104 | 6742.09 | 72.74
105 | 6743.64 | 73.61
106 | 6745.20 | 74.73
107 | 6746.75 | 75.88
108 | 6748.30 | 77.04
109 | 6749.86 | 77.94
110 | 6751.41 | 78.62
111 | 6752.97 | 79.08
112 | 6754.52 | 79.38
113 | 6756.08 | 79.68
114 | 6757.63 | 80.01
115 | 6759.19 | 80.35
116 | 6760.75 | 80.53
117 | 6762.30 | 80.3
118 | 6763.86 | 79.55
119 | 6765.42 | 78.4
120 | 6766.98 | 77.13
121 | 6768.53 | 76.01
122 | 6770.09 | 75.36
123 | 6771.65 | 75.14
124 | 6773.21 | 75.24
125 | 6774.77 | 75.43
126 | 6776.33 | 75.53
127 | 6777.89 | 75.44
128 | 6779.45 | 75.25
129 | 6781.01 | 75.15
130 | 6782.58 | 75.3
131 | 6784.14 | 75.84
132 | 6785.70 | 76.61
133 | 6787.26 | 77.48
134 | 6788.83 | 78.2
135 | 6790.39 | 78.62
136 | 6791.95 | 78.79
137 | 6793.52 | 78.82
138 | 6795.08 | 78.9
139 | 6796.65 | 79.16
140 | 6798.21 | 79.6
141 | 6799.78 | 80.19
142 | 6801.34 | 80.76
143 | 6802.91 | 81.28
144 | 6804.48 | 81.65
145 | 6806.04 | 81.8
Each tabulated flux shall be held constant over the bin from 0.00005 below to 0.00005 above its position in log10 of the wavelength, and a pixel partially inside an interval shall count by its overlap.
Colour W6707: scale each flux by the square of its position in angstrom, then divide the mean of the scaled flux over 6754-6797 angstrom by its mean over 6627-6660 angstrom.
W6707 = 1.06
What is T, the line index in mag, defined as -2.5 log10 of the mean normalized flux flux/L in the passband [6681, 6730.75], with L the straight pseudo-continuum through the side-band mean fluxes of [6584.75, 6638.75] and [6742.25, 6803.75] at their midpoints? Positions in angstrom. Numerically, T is 0.04 mag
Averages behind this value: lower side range 76.8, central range 74.4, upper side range 77.6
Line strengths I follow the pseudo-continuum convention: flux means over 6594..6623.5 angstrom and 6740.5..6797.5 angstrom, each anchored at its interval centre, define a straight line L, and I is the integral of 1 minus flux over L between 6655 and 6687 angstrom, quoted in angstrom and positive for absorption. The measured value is 1.3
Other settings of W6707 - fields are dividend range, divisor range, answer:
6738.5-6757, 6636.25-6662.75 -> 1.03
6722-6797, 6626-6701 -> 1.05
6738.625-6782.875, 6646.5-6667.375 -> 1.04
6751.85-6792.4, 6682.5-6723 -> 1.06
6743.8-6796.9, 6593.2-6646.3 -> 1.05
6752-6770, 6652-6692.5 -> 1.09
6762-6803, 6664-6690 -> 1.08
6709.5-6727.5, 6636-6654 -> 1.01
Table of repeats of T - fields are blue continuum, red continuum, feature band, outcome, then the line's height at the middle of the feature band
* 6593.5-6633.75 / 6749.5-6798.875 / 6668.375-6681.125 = 0.03 mag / 77.5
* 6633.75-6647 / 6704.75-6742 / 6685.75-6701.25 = 0.04 mag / 75.4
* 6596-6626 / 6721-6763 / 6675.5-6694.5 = 0.04 mag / 76.8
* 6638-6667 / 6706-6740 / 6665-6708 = 0.03 mag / 75.7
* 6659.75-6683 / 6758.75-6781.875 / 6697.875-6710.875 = 0.02 mag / 75.3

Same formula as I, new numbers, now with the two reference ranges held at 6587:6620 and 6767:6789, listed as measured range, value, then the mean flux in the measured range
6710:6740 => 0.46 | 75.1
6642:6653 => -0.22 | 78.5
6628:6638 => 0.36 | 74.3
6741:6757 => -0.15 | 76.8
